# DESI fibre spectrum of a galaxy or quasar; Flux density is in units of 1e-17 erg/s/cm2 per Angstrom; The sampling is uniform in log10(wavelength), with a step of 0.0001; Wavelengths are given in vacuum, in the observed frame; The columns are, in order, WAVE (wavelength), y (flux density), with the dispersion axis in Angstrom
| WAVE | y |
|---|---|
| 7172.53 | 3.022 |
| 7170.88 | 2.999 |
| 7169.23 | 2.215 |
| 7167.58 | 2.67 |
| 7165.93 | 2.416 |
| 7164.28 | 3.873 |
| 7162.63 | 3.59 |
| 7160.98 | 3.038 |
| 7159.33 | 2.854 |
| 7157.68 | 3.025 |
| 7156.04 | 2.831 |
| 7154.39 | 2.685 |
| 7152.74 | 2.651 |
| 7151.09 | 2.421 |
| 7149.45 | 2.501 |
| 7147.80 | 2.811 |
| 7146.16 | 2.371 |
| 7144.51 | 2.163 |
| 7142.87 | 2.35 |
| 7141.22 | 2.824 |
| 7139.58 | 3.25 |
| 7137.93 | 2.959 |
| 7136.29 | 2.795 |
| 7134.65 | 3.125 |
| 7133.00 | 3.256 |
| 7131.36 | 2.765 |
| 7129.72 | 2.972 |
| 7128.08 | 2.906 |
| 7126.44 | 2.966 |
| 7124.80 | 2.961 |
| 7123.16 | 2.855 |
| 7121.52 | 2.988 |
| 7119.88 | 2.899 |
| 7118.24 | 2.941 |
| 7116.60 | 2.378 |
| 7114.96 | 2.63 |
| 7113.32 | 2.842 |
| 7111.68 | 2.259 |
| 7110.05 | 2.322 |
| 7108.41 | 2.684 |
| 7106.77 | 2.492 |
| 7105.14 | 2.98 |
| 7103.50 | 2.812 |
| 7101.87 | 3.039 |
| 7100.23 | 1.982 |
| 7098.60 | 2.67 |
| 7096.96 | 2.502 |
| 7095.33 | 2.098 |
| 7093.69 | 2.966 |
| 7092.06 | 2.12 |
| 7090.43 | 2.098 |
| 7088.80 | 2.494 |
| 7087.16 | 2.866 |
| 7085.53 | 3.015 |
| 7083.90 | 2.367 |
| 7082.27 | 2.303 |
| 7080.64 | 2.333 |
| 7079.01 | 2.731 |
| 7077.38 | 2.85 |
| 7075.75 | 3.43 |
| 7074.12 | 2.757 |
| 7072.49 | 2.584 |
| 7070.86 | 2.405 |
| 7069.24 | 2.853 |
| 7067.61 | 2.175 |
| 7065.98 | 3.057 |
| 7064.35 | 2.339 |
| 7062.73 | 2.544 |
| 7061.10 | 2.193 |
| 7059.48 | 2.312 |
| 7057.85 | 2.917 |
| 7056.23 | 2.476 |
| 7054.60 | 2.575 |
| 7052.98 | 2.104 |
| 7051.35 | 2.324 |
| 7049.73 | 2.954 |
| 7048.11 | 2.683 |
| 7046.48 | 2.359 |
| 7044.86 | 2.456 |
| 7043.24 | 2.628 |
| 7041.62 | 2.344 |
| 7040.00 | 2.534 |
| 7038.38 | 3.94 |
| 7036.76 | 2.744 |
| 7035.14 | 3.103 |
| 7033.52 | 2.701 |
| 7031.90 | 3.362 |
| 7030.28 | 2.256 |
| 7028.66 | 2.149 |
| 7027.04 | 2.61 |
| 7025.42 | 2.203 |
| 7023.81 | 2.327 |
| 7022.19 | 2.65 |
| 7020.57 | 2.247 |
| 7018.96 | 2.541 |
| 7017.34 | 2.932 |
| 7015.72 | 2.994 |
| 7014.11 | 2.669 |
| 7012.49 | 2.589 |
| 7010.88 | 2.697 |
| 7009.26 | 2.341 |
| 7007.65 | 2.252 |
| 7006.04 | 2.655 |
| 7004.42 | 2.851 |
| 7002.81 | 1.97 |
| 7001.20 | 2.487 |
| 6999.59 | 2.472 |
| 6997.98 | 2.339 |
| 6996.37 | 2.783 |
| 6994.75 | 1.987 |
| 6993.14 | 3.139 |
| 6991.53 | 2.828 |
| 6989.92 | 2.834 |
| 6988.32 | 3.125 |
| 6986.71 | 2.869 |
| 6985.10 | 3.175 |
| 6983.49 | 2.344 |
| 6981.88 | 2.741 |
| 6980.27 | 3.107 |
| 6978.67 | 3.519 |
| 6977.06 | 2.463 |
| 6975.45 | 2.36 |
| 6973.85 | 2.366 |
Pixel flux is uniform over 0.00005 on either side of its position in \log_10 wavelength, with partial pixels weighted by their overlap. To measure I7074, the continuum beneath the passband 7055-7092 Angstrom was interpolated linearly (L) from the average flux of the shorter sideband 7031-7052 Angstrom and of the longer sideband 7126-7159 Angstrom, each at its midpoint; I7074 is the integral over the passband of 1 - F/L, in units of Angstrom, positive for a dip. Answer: 2.60 Angstrom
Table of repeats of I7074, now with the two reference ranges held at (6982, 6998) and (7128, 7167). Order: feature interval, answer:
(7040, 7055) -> 1.62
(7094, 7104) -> 1.03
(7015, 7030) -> 1.48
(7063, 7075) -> 0.89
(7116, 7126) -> -0.06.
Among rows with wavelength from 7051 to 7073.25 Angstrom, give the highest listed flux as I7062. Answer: 3.057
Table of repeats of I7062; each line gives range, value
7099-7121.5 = 3.039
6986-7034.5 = 3.362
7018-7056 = 3.94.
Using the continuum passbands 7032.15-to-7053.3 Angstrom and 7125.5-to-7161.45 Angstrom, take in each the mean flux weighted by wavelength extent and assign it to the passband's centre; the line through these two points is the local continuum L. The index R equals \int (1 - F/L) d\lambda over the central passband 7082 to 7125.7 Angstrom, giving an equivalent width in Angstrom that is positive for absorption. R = 2.3 Angstrom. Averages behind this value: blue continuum 2.71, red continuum 2.79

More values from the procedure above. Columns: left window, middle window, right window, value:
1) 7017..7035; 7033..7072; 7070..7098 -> -0.7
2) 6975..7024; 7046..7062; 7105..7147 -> 1.3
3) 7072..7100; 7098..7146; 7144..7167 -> -1.0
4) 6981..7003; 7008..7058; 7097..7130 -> 1.3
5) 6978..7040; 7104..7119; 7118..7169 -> 1.1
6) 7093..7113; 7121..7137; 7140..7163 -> -1.9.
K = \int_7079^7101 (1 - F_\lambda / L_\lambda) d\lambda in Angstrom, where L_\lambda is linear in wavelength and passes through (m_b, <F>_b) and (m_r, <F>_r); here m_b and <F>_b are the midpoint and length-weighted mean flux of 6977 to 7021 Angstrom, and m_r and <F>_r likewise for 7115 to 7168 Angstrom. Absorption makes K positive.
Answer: 2.6 Angstrom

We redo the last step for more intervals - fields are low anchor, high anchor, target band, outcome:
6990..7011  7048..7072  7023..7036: -0.3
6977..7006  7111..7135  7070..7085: 0.8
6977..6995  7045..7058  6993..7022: 2.4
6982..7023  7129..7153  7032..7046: -0.8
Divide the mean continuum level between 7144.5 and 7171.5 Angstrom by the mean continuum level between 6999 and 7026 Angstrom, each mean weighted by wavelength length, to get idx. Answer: 1.1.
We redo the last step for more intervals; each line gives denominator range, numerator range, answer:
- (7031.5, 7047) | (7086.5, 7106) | 0.91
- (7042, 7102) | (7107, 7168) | 1.10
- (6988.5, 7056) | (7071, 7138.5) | 1.04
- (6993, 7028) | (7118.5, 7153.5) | 1.11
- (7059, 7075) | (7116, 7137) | 1.15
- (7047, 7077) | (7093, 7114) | 1.00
